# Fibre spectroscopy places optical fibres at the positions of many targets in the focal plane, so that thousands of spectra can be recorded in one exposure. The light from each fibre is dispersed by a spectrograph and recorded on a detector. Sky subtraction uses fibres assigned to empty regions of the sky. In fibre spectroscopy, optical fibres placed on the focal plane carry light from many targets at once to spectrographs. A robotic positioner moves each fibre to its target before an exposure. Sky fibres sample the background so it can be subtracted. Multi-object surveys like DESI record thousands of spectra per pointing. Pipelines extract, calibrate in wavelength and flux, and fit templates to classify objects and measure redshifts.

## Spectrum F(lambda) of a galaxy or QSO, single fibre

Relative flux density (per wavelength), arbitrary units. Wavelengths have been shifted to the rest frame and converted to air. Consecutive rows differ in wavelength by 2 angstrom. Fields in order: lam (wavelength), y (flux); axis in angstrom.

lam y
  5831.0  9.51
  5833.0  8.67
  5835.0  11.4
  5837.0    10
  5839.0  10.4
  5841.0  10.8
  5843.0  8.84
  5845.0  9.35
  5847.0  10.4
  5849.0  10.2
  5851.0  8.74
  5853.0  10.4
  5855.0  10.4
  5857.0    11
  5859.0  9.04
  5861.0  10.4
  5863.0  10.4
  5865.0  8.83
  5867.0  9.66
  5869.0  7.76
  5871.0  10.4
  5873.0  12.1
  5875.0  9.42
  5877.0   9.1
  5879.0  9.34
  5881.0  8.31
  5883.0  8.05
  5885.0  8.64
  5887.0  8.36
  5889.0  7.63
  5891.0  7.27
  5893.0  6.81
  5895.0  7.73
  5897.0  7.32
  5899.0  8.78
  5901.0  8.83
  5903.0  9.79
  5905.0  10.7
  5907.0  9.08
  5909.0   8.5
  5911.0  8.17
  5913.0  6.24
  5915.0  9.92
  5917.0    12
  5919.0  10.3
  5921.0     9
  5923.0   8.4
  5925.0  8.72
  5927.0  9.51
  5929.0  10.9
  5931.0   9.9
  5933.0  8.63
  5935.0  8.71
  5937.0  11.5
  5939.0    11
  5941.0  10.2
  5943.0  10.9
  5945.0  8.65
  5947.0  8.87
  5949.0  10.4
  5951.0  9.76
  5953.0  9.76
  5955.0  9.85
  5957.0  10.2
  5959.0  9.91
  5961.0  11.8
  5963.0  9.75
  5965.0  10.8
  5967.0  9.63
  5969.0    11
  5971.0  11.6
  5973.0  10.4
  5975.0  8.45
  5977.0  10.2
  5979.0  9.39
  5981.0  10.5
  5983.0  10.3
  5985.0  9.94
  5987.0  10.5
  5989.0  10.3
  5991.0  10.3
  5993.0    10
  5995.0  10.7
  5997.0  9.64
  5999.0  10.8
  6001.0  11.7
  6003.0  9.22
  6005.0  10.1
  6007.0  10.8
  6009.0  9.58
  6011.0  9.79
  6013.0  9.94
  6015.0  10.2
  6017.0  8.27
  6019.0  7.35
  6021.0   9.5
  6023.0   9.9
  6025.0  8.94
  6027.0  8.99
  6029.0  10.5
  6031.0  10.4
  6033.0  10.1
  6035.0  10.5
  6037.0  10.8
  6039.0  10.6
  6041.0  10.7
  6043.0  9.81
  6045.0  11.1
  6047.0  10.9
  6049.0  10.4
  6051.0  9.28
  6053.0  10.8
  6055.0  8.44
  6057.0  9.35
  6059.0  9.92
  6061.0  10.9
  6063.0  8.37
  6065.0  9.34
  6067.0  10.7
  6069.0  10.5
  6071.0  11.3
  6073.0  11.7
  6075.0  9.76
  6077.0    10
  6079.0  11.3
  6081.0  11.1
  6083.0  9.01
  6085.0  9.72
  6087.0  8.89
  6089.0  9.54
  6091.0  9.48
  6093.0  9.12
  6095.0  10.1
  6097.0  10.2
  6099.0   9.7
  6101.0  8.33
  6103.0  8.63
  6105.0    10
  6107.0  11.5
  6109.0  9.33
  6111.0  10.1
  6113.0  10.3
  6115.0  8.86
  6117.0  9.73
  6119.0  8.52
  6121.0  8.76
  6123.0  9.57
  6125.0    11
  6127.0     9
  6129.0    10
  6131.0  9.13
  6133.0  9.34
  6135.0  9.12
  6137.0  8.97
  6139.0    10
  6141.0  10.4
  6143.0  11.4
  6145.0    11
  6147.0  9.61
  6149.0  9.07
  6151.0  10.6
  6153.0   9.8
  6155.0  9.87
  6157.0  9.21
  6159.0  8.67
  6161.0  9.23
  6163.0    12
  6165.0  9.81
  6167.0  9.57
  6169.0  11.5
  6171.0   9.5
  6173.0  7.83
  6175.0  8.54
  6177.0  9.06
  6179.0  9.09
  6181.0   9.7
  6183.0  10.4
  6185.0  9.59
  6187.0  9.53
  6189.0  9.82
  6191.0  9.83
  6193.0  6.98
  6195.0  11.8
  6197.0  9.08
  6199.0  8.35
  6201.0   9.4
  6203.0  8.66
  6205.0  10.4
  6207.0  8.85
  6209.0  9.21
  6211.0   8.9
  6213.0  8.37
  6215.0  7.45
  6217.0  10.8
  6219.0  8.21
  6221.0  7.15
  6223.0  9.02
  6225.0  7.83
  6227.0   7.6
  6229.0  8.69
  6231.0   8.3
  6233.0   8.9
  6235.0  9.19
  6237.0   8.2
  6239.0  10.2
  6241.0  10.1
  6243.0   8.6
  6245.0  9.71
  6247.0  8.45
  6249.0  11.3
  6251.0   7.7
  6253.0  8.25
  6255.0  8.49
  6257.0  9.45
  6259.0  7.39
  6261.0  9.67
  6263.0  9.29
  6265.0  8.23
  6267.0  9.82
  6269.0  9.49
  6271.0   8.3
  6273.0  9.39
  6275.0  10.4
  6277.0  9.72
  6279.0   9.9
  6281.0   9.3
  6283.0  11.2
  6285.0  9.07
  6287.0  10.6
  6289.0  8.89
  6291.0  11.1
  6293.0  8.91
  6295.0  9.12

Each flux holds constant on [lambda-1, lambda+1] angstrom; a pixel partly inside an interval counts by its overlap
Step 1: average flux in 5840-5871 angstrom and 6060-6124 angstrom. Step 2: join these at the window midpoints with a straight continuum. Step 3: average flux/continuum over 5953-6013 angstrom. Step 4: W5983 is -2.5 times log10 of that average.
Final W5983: -0.05 mag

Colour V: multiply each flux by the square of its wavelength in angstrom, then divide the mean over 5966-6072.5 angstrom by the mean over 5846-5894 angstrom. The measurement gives 1.14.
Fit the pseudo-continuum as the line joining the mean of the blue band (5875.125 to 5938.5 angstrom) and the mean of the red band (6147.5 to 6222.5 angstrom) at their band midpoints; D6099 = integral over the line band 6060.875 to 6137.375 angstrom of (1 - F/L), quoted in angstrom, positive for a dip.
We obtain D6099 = -4.51 angstrom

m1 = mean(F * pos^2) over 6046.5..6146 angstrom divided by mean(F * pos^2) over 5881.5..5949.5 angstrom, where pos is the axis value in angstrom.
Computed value 1.15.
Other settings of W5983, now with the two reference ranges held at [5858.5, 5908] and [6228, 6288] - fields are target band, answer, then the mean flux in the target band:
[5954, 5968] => -0.143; 10.3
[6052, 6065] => -0.061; 9.61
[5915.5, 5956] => -0.099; 9.85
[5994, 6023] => -0.090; 9.83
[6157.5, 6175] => -0.058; 9.68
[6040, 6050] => -0.167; 10.6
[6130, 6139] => -0.011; 9.24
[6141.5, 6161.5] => -0.082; 9.88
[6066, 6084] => -0.165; 10.6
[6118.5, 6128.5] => -0.036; 9.44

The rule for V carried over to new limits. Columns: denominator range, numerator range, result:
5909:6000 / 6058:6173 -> 1.05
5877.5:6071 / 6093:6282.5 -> 1.03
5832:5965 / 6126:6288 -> 1.09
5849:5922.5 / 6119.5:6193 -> 1.16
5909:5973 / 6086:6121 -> 1.02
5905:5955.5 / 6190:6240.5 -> 1.02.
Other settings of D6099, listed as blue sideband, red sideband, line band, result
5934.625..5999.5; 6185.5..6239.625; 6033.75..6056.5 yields -1.2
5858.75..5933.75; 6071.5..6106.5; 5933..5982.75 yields -4.3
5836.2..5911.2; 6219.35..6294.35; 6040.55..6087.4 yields -4.9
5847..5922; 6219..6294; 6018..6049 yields -3.0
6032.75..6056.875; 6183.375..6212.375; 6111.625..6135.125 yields 0.8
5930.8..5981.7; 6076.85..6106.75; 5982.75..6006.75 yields -0.8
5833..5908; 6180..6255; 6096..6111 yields -0.9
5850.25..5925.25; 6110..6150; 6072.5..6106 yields -0.6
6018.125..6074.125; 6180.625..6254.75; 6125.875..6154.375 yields -1.0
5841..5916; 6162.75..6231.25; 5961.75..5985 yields -2.7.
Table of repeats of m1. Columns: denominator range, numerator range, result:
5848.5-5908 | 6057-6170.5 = 1.17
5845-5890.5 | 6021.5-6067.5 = 1.12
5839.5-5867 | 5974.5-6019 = 1.06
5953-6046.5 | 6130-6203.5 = 1.01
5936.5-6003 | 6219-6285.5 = 0.97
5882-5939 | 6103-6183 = 1.17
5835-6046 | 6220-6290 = 1.04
